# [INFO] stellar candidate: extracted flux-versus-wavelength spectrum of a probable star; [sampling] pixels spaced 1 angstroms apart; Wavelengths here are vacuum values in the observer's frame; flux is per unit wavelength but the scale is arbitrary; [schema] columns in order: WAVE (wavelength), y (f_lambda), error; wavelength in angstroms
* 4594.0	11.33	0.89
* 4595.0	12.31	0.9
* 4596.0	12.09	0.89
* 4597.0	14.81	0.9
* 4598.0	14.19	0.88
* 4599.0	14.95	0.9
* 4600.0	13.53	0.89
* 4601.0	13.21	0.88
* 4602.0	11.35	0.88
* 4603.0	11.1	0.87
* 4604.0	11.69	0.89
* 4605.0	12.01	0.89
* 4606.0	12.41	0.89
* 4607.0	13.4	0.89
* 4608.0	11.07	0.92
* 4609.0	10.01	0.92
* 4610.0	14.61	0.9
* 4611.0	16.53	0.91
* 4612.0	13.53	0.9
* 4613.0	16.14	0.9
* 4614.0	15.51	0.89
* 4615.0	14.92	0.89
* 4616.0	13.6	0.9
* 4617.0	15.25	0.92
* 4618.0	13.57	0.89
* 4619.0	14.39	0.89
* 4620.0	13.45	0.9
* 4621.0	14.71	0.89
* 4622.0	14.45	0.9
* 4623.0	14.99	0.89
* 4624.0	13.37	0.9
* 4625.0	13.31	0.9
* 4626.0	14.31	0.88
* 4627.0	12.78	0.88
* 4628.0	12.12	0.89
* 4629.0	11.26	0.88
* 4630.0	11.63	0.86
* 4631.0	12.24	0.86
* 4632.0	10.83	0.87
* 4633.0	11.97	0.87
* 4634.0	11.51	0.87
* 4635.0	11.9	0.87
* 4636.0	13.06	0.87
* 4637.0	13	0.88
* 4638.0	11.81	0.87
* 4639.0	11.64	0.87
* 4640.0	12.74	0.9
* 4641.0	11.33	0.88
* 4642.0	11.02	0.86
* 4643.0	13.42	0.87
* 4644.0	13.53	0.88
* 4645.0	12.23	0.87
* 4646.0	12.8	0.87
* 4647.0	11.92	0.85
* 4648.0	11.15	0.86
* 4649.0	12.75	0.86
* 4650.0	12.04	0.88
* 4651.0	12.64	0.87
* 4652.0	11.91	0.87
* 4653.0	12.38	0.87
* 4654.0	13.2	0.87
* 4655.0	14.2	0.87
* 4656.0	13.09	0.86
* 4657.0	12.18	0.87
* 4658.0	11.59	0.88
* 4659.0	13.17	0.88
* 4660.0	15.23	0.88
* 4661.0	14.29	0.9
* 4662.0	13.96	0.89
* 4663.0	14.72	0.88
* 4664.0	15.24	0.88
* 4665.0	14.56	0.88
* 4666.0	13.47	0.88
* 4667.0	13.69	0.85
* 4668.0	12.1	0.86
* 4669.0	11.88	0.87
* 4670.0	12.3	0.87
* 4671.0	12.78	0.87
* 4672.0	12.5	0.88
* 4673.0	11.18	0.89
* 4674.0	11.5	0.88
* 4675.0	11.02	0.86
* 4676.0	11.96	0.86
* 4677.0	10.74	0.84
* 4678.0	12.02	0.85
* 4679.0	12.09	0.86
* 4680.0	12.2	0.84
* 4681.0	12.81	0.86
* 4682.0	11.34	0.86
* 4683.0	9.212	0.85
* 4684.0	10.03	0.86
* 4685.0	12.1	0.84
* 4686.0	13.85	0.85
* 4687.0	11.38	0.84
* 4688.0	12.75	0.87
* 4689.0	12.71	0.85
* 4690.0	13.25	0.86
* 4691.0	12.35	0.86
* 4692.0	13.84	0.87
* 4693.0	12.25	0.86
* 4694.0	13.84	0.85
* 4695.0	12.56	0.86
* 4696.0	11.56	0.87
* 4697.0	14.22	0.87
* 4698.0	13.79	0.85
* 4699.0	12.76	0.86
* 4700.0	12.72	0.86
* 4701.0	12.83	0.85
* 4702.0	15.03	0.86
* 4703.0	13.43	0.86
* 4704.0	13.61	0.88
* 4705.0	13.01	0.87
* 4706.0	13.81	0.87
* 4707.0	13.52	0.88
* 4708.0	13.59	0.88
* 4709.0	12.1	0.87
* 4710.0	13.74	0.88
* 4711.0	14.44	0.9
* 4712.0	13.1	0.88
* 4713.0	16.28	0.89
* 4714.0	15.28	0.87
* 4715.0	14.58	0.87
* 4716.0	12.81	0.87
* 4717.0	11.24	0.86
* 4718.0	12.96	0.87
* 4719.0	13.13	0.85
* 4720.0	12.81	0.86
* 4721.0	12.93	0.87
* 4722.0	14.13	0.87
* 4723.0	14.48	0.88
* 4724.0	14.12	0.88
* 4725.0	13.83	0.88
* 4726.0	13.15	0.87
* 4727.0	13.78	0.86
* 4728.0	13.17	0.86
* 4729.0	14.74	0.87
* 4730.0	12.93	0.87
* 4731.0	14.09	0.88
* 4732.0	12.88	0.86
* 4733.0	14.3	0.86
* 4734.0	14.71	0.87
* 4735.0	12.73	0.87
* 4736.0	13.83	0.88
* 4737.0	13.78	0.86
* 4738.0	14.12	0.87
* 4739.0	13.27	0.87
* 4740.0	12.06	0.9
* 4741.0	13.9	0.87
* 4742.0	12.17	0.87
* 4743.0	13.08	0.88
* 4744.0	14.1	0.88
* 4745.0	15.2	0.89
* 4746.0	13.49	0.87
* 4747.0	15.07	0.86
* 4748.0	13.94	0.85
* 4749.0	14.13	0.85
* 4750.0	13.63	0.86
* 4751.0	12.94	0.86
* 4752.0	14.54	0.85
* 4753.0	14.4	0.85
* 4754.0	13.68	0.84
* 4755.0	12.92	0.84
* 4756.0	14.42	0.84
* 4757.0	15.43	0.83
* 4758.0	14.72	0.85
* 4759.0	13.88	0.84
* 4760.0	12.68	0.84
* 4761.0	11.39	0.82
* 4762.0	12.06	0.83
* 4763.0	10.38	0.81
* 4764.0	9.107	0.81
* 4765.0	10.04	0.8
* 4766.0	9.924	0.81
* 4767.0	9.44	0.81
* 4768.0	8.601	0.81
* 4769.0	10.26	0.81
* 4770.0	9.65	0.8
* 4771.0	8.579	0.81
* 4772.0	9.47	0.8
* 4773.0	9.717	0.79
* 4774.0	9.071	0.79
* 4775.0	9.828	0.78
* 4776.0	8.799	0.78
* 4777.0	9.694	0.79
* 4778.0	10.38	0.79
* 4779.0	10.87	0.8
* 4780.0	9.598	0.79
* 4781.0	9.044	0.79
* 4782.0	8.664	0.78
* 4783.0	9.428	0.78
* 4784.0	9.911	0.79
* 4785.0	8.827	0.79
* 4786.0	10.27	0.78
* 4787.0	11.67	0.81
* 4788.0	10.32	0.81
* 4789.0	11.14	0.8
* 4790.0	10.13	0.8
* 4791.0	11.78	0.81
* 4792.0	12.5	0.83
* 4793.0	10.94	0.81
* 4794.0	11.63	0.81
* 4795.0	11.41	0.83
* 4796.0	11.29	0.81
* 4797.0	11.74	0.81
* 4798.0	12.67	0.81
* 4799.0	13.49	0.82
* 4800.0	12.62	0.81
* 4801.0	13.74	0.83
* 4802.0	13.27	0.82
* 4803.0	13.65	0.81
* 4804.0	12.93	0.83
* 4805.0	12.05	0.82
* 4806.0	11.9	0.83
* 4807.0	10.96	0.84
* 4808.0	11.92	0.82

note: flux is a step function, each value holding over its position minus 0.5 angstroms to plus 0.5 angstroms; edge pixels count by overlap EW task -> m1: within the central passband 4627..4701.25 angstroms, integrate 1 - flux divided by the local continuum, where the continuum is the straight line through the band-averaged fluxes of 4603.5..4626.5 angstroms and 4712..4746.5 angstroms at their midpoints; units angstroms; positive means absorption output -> 6.7 angstroms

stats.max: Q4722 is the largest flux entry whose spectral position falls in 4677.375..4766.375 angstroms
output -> 16.28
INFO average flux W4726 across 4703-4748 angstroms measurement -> 13.6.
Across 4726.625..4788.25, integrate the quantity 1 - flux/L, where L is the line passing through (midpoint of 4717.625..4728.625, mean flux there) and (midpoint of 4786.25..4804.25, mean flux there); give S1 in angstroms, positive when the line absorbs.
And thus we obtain 4.1 angstroms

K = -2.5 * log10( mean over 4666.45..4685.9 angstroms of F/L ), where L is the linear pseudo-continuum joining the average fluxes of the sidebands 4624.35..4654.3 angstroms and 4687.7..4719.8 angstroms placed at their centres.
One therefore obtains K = 0.09 mag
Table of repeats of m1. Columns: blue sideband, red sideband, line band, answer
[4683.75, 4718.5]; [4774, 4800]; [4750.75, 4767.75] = -1.3 angstroms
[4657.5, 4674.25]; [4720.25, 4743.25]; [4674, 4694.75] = 1.9 angstroms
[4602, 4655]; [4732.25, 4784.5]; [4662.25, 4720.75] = -2.2 angstroms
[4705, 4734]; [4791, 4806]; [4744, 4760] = -1.2 angstroms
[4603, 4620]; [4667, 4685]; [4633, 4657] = 0.4 angstroms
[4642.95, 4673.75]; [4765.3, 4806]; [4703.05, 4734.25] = -4.6 angstroms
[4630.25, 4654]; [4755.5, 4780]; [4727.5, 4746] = -4.2 angstroms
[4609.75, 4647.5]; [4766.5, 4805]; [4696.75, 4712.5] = -1.9 angstroms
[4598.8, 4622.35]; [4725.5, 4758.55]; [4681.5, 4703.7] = 1.7 angstroms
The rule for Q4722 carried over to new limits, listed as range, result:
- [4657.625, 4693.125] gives 15.24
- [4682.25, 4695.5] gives 13.85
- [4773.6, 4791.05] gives 11.78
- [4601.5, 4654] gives 16.53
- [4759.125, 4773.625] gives 12.68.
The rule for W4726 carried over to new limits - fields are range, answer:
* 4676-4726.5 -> 13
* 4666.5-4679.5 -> 12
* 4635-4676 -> 12.7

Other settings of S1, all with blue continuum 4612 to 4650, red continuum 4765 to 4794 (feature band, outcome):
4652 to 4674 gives -1.46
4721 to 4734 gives -3.27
